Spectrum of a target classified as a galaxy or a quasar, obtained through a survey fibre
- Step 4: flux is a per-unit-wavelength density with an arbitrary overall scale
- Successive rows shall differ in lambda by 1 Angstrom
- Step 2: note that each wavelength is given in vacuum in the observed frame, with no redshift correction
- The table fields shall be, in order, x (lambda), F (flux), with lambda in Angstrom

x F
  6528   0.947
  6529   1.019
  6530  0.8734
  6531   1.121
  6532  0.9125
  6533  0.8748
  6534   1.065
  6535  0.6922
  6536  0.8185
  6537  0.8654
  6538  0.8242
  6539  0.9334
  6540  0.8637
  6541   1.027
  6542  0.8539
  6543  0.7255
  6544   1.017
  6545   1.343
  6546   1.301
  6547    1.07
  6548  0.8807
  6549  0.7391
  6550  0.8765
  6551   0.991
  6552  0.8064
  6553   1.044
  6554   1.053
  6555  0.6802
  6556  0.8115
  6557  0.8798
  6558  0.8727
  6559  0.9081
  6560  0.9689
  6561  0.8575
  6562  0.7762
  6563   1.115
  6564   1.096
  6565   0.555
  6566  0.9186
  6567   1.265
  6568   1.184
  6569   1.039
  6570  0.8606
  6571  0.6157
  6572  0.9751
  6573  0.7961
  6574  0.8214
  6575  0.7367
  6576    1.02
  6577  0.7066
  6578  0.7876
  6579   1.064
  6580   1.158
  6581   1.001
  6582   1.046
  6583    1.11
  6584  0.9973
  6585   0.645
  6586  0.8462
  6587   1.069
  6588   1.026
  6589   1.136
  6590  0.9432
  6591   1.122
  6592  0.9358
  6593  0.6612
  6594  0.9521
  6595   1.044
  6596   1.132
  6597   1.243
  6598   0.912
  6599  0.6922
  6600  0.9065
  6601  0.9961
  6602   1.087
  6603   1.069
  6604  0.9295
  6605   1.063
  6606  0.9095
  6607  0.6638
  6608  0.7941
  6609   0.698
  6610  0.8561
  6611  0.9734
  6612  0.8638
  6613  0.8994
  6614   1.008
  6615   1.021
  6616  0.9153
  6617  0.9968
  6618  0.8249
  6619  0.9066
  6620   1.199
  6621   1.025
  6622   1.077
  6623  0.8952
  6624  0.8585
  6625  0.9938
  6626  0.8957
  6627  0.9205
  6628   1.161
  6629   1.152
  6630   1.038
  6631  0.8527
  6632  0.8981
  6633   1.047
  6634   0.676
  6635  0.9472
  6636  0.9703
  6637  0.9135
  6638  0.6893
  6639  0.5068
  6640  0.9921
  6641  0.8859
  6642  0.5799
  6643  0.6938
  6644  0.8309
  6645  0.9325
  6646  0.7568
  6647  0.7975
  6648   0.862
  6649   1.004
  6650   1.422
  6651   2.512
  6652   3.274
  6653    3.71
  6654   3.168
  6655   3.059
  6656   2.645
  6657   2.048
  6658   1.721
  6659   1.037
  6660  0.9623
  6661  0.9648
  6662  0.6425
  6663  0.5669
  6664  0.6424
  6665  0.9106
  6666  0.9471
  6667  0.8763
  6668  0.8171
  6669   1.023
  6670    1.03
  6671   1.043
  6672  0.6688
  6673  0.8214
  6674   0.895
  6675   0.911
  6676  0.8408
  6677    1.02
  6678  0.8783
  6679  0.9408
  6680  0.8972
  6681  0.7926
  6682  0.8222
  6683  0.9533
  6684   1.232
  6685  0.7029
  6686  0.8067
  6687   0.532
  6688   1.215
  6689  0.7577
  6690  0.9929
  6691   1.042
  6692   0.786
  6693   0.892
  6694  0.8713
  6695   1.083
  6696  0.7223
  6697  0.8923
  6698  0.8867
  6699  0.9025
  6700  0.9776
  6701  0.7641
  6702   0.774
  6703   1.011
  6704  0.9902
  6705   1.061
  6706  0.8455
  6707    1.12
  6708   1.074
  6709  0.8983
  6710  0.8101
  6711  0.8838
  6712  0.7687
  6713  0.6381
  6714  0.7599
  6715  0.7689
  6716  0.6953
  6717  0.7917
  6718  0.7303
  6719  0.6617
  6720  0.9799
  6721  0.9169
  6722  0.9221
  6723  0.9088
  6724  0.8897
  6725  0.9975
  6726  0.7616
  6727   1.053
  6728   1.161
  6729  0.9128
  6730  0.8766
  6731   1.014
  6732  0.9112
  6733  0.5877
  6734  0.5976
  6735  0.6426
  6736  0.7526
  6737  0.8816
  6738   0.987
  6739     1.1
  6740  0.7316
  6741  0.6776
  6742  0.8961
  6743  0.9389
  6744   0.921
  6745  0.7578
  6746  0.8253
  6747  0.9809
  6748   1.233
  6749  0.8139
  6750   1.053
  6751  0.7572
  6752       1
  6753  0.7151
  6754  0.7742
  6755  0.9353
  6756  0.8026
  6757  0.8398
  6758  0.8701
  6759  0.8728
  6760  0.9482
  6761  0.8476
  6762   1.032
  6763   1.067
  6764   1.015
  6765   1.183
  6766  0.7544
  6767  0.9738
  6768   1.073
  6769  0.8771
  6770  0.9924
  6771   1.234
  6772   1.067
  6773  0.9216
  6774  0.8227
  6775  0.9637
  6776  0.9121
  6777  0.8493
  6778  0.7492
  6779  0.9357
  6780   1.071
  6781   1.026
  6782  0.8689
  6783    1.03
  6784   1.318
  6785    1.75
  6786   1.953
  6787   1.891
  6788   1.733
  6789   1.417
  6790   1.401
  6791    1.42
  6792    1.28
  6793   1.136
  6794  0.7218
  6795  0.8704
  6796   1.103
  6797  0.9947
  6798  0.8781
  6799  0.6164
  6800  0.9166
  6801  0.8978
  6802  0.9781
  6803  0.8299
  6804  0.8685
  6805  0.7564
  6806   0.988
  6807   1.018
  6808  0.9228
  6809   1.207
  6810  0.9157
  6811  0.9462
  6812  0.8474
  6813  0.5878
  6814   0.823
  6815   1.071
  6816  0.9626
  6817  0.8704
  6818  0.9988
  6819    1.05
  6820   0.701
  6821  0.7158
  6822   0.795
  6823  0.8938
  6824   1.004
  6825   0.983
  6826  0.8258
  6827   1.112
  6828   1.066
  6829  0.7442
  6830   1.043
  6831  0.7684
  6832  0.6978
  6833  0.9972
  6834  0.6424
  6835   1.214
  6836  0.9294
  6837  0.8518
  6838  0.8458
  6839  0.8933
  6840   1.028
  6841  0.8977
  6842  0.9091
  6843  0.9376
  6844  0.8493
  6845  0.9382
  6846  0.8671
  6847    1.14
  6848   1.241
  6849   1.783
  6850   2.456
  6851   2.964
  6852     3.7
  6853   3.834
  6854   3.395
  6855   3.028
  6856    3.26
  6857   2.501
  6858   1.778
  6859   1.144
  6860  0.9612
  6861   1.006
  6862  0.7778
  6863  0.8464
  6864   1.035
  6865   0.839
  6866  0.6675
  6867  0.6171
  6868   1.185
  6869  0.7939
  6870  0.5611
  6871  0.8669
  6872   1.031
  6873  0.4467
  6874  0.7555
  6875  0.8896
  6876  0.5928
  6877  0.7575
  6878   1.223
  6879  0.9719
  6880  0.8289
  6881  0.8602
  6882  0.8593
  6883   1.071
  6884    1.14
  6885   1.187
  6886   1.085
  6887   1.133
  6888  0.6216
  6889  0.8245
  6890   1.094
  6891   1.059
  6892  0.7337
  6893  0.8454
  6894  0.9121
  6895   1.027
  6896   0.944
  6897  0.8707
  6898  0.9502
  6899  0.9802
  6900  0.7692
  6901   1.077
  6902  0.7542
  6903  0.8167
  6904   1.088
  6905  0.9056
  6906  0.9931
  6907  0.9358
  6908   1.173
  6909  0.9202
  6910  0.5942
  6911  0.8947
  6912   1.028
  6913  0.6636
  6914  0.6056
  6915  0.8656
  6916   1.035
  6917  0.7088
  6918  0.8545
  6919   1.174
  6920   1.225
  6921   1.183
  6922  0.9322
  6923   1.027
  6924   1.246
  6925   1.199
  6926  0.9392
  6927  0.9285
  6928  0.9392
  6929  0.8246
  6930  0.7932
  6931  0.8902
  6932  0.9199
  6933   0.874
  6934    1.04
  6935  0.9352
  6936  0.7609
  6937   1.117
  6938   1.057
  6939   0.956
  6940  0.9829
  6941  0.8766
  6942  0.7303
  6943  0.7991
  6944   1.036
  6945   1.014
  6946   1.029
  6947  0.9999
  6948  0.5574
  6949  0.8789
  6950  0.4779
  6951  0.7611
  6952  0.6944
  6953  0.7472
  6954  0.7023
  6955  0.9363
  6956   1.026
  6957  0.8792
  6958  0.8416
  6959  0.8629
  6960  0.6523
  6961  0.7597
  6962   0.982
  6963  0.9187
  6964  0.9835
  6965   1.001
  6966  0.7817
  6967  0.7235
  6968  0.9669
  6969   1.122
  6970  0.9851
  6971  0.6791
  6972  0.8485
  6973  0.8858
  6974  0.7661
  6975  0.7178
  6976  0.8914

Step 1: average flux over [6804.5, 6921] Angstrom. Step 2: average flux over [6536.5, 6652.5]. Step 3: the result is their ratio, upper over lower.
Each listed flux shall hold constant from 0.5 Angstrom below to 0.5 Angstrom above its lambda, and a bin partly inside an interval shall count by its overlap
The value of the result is 1.1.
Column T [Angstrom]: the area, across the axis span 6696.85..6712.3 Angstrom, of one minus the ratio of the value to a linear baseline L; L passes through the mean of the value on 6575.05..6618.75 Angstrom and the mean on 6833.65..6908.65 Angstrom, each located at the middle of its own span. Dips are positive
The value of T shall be 1.76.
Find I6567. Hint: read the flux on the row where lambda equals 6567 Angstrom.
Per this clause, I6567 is 1.265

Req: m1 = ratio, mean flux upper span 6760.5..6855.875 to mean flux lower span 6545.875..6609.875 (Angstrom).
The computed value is 1.2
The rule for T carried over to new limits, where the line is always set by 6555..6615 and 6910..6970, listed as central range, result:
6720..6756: 1.4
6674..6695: 0.6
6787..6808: -3.3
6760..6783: -1.3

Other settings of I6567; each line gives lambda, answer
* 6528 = 0.947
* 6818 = 0.9988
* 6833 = 0.9972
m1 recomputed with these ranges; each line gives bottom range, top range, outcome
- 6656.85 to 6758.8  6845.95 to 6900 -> 1.43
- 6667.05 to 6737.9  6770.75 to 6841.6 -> 1.14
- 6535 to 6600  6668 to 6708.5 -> 0.97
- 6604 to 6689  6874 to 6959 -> 0.85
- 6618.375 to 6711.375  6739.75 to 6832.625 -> 0.92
